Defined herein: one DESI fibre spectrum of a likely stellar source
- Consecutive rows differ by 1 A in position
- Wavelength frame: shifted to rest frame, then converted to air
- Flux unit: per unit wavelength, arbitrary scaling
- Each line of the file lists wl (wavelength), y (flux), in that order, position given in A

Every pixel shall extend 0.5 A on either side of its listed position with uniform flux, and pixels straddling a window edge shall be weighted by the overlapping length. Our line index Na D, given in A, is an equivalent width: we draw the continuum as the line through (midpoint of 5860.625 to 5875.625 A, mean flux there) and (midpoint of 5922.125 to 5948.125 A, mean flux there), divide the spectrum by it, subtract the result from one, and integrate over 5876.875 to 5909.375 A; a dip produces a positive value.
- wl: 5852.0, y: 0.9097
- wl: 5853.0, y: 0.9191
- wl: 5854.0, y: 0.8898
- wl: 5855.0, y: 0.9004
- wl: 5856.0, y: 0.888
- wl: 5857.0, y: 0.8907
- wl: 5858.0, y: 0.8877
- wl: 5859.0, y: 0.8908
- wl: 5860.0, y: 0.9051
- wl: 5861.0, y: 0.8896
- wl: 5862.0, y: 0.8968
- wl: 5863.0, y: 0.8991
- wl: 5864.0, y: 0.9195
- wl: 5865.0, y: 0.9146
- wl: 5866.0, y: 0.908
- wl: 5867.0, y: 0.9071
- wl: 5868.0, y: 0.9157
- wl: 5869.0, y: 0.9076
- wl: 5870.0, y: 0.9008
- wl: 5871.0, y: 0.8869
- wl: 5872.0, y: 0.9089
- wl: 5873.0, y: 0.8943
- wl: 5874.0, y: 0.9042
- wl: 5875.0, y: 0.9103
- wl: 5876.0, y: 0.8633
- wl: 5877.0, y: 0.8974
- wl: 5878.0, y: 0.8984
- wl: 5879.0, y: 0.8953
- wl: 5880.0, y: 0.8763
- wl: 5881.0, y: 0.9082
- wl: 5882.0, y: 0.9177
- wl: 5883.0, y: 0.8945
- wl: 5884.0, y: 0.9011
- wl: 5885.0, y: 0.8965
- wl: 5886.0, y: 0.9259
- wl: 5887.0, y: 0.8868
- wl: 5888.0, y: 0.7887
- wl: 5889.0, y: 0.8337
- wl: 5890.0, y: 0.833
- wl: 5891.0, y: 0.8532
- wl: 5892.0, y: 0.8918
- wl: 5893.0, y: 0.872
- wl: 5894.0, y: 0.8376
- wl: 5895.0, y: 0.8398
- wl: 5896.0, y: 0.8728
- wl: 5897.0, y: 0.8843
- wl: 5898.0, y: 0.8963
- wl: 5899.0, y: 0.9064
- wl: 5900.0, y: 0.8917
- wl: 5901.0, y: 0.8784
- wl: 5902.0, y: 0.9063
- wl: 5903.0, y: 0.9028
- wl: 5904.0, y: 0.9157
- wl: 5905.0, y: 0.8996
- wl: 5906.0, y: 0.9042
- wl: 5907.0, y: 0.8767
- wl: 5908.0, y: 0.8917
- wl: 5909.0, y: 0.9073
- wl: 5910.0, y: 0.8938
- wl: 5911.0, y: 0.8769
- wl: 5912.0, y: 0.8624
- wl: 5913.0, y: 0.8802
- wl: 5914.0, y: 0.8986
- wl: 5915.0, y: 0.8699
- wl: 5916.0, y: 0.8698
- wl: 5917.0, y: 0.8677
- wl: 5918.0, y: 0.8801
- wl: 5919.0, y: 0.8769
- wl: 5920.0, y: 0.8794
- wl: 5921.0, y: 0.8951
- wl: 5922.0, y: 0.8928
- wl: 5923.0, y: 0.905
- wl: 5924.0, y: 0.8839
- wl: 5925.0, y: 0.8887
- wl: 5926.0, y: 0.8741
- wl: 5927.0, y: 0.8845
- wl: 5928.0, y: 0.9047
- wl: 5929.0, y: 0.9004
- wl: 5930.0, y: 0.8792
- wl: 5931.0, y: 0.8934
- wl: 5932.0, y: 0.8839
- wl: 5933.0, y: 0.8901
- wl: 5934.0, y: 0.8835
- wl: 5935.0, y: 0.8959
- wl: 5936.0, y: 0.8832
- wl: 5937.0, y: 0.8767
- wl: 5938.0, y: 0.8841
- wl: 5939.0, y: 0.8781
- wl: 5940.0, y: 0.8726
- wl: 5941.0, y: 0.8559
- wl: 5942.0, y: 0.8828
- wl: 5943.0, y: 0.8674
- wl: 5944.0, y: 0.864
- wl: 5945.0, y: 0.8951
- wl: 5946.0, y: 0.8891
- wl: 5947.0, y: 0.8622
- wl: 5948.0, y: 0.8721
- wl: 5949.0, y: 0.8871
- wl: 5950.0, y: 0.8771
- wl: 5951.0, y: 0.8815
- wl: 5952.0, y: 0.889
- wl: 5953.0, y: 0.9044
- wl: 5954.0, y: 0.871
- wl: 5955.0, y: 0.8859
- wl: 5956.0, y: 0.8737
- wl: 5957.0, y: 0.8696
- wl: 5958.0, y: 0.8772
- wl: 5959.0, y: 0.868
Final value 0.4 A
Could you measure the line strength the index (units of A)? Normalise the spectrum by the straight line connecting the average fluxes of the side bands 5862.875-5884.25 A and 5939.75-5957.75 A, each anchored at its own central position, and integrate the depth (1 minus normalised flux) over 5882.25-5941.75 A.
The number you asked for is 0.5 A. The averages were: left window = 0.901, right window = 0.878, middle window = 0.882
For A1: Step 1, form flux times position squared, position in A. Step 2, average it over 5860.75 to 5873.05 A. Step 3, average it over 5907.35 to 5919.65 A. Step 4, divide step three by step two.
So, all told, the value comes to 1.0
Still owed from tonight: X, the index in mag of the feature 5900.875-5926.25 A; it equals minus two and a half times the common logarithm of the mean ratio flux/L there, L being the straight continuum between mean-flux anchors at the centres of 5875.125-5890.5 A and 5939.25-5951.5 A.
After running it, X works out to -0.01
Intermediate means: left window 0.882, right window 0.876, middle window 0.888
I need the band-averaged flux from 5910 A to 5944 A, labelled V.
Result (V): 0.882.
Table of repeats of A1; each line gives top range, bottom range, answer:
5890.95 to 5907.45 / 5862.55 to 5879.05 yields 0.99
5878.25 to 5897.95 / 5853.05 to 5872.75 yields 0.98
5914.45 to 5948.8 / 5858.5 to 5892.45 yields 1.01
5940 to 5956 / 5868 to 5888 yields 1.00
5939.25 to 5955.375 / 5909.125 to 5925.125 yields 1.01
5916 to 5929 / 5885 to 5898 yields 1.04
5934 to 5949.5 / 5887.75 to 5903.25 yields 1.03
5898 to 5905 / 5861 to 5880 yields 1.01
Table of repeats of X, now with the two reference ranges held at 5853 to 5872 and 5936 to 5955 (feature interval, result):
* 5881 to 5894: 0.024 mag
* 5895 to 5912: -0.002 mag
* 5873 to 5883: 0.000 mag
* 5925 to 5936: -0.007 mag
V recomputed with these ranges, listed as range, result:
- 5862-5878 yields 0.902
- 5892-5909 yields 0.887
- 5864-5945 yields 0.886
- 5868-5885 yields 0.898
